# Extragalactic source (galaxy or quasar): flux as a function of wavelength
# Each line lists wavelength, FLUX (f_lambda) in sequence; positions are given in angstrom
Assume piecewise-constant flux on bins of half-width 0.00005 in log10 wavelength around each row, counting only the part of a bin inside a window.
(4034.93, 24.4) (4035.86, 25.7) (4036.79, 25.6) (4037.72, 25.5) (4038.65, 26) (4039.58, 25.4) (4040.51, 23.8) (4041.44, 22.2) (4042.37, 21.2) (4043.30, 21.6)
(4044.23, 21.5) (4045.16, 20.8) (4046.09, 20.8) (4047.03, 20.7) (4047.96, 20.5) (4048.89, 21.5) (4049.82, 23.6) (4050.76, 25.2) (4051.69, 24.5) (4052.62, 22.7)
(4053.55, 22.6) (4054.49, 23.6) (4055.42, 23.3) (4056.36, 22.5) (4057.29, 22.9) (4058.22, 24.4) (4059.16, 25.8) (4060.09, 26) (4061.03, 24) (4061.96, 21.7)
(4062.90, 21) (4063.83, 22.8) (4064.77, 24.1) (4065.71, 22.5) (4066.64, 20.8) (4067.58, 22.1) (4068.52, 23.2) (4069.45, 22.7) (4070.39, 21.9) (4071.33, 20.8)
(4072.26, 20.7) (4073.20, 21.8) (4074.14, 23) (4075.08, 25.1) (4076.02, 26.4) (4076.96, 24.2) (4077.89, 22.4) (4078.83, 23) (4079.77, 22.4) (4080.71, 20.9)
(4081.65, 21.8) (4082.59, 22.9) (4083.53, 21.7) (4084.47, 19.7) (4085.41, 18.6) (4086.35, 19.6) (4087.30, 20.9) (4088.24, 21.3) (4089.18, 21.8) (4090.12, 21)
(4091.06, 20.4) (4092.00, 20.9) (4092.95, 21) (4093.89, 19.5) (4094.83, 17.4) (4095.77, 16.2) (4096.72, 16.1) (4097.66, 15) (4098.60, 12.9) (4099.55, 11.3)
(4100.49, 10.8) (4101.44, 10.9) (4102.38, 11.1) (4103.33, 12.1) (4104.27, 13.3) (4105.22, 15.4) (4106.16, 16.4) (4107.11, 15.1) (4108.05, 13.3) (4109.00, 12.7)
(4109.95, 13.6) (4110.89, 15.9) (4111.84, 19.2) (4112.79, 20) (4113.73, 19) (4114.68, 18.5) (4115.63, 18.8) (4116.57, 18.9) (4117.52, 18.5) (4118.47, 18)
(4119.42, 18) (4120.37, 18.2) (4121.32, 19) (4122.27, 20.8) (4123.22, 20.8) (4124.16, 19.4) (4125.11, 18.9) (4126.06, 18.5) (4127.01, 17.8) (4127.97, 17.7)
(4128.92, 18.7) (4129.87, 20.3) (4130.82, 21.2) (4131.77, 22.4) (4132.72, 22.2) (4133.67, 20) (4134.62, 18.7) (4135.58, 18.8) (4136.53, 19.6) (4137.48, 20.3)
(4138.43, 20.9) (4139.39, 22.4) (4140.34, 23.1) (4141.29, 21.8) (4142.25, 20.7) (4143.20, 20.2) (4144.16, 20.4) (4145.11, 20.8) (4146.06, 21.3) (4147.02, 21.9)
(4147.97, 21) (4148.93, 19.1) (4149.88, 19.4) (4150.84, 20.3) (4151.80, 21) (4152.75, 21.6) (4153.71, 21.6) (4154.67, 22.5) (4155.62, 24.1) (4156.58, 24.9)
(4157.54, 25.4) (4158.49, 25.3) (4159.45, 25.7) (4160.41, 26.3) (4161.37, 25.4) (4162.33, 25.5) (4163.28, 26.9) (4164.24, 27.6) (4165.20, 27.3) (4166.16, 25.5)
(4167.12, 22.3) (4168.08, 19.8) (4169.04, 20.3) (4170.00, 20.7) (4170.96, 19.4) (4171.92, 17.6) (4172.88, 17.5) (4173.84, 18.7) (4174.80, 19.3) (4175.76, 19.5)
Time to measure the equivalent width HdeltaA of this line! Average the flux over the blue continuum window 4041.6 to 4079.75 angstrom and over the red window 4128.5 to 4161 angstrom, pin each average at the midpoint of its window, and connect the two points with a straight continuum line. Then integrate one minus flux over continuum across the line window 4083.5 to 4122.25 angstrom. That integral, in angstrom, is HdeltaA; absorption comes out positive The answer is 8.85 angstrom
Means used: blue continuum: 22.7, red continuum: 21.6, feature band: 17.1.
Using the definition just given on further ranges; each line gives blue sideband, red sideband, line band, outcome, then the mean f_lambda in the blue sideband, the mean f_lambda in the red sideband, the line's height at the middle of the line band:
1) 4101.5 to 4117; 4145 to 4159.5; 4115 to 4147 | -1.7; 15.7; 22.2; 19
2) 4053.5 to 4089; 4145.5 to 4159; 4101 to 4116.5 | 4.8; 22.5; 22.1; 22.3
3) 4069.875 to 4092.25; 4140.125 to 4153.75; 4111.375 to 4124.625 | 1.4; 21.8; 20.9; 21.3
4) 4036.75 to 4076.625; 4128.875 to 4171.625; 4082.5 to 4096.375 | 1.6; 23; 22.1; 22.7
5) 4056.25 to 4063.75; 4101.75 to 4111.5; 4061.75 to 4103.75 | -2.2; 23.6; 13.9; 18.9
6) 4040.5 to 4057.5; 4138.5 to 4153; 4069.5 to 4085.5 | -0.2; 22.4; 21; 21.9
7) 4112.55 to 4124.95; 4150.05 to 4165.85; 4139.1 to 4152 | 1.0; 19.1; 24.4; 22.7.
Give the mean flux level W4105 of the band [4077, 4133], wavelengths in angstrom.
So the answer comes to 18.2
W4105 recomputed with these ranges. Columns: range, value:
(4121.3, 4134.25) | 19.9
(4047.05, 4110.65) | 20.1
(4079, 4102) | 18.6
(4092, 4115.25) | 15.4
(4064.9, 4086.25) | 22.2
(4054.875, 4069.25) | 23.1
